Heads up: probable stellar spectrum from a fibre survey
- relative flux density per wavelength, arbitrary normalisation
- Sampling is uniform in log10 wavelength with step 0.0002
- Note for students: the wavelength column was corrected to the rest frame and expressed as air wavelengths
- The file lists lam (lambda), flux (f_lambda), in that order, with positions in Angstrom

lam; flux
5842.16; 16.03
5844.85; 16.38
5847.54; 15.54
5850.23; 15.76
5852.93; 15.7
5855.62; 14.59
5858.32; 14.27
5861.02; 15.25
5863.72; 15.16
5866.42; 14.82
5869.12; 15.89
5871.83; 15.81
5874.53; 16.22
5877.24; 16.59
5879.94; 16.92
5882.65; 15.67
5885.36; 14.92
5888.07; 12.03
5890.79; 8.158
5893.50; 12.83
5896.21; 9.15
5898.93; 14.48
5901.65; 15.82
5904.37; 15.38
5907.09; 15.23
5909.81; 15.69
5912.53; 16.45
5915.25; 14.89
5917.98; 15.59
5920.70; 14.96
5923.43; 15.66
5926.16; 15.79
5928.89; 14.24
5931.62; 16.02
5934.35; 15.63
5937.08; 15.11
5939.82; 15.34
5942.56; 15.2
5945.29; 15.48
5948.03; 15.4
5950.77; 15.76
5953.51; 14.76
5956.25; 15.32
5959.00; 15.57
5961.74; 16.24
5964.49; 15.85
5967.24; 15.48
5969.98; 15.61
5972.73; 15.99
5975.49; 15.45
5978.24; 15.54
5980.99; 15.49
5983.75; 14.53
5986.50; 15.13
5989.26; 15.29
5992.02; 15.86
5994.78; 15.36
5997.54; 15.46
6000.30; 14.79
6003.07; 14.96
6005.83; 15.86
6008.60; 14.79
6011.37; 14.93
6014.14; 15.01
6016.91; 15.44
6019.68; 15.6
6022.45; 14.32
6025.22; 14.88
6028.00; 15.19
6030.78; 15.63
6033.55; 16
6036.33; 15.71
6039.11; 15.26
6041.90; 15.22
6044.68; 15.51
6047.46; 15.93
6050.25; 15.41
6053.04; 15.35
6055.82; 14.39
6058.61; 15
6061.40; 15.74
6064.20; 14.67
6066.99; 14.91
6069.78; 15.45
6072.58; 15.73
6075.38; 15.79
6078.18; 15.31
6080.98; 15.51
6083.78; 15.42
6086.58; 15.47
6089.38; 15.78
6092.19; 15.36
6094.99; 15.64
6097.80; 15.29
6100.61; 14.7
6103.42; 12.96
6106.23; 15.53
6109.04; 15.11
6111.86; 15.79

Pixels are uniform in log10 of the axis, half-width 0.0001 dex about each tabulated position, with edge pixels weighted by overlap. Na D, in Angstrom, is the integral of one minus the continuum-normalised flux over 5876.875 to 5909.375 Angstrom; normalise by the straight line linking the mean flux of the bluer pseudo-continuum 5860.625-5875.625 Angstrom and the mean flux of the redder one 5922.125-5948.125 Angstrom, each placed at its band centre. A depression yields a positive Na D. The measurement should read 3.3 Angstrom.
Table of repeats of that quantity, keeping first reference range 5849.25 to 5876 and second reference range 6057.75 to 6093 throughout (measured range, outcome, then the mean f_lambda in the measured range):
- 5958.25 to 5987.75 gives -0.31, 15.5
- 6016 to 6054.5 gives 0.00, 15.4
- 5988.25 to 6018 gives 0.26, 15.2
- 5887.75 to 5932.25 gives 3.11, 14.3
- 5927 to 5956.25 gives 0.11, 15.3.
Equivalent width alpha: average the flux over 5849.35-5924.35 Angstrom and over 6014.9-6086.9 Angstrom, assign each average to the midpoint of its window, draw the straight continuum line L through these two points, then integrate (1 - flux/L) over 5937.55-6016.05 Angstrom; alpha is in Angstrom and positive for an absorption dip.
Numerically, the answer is -1.5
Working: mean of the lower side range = 14.8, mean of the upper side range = 15.3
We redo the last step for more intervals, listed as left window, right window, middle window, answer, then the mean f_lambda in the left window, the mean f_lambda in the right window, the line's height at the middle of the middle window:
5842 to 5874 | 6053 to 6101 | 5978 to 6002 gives 0.2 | 15.4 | 15.3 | 15.4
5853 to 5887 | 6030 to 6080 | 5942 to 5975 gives -0.3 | 15.5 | 15.4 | 15.4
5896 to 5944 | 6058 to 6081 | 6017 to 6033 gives 0.1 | 15.2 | 15.3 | 15.3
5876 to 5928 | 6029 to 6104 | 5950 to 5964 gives -0.7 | 14.5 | 15.3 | 14.8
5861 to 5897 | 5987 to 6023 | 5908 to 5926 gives -1.2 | 14.3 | 15.2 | 14.6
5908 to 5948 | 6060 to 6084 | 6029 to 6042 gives -0.2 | 15.4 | 15.4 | 15.4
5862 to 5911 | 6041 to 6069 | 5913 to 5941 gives -1.3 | 14.5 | 15.2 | 14.7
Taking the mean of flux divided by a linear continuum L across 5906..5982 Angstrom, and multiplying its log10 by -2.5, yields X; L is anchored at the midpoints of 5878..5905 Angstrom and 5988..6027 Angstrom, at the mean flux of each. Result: -0.09 mag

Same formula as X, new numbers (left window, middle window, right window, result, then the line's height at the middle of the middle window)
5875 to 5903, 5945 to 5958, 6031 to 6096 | -0.073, 14.3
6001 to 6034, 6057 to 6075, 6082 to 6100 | 0.007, 15.4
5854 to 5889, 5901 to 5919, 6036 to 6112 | -0.020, 15.3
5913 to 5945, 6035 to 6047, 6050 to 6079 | -0.014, 15.3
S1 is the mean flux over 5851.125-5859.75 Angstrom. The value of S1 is 14.9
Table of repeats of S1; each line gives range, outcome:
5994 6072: 15.2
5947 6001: 15.5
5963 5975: 15.7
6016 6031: 15.1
